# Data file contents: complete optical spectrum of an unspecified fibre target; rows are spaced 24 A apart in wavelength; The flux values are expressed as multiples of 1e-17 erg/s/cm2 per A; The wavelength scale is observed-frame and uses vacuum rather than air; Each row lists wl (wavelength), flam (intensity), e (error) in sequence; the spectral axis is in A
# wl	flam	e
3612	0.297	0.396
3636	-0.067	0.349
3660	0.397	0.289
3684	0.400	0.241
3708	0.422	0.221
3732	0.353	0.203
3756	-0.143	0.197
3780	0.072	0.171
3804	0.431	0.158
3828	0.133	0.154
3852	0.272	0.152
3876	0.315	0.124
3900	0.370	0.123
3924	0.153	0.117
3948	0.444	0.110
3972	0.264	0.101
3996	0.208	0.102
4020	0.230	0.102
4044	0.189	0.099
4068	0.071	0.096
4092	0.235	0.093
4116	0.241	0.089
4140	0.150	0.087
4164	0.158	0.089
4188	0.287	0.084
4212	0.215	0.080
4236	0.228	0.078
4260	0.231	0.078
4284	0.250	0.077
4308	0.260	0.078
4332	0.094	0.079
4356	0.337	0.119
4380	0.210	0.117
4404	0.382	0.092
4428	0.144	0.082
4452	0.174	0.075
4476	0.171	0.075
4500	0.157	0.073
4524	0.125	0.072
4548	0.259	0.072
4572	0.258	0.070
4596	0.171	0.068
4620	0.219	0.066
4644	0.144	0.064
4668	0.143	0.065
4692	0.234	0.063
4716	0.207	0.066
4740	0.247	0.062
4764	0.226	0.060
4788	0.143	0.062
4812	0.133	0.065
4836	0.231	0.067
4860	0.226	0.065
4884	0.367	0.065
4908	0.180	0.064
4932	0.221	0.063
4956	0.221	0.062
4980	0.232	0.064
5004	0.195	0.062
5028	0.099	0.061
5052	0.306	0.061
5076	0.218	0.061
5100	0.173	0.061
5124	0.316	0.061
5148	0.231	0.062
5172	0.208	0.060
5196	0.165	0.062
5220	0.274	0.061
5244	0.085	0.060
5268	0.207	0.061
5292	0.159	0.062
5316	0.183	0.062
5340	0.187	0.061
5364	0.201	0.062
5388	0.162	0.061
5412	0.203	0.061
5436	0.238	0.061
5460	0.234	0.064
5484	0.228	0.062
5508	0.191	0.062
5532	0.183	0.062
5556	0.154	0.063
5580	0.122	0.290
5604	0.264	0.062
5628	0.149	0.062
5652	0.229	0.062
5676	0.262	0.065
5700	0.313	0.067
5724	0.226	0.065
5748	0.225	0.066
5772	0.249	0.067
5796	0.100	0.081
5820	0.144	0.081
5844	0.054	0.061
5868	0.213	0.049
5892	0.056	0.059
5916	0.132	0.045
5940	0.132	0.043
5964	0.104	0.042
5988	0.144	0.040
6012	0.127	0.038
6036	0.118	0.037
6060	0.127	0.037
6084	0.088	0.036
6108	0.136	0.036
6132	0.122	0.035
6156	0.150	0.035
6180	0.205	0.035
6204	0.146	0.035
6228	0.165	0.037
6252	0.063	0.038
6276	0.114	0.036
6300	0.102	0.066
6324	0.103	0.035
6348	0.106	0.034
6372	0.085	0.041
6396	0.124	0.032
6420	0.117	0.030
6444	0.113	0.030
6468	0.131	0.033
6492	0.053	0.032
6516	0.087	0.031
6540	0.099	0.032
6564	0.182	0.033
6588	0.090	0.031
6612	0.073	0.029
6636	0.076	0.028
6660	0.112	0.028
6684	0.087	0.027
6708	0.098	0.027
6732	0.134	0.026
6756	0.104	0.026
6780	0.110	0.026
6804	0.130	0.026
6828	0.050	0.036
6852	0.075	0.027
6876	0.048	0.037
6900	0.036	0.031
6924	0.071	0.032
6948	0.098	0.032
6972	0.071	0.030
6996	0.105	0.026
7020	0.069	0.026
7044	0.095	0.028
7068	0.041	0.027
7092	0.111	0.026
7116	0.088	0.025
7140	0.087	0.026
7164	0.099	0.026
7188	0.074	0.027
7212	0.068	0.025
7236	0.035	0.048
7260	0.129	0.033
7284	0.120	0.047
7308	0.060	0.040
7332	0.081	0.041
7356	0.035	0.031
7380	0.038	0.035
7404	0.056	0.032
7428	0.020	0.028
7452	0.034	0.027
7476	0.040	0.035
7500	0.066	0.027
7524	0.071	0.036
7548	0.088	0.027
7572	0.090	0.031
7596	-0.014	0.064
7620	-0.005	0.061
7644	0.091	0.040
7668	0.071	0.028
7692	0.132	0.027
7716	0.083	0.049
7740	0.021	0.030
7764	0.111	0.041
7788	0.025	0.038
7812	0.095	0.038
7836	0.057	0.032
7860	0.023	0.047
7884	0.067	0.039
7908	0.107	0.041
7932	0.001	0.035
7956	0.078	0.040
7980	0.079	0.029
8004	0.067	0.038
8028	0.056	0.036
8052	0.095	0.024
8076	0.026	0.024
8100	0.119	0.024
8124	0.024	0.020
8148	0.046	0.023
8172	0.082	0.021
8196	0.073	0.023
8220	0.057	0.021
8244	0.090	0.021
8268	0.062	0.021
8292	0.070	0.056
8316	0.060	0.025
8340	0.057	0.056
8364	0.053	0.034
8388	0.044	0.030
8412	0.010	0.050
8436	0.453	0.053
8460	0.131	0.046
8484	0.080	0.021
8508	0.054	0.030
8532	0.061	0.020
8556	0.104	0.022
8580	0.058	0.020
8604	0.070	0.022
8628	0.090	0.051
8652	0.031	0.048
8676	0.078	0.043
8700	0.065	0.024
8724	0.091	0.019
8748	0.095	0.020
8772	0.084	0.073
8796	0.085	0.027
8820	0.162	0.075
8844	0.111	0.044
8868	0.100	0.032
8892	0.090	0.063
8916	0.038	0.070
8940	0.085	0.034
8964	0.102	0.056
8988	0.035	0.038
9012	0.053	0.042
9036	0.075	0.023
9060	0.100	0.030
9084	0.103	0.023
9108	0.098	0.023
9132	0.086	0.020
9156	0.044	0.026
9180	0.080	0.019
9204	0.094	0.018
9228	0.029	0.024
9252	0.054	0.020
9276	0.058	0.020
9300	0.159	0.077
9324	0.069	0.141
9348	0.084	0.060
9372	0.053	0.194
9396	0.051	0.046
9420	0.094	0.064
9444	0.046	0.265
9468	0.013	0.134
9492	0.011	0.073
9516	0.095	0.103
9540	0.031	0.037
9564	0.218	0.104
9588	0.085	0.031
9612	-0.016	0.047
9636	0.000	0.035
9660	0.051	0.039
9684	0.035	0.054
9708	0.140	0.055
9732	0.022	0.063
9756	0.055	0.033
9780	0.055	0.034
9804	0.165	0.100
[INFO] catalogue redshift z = 1.26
